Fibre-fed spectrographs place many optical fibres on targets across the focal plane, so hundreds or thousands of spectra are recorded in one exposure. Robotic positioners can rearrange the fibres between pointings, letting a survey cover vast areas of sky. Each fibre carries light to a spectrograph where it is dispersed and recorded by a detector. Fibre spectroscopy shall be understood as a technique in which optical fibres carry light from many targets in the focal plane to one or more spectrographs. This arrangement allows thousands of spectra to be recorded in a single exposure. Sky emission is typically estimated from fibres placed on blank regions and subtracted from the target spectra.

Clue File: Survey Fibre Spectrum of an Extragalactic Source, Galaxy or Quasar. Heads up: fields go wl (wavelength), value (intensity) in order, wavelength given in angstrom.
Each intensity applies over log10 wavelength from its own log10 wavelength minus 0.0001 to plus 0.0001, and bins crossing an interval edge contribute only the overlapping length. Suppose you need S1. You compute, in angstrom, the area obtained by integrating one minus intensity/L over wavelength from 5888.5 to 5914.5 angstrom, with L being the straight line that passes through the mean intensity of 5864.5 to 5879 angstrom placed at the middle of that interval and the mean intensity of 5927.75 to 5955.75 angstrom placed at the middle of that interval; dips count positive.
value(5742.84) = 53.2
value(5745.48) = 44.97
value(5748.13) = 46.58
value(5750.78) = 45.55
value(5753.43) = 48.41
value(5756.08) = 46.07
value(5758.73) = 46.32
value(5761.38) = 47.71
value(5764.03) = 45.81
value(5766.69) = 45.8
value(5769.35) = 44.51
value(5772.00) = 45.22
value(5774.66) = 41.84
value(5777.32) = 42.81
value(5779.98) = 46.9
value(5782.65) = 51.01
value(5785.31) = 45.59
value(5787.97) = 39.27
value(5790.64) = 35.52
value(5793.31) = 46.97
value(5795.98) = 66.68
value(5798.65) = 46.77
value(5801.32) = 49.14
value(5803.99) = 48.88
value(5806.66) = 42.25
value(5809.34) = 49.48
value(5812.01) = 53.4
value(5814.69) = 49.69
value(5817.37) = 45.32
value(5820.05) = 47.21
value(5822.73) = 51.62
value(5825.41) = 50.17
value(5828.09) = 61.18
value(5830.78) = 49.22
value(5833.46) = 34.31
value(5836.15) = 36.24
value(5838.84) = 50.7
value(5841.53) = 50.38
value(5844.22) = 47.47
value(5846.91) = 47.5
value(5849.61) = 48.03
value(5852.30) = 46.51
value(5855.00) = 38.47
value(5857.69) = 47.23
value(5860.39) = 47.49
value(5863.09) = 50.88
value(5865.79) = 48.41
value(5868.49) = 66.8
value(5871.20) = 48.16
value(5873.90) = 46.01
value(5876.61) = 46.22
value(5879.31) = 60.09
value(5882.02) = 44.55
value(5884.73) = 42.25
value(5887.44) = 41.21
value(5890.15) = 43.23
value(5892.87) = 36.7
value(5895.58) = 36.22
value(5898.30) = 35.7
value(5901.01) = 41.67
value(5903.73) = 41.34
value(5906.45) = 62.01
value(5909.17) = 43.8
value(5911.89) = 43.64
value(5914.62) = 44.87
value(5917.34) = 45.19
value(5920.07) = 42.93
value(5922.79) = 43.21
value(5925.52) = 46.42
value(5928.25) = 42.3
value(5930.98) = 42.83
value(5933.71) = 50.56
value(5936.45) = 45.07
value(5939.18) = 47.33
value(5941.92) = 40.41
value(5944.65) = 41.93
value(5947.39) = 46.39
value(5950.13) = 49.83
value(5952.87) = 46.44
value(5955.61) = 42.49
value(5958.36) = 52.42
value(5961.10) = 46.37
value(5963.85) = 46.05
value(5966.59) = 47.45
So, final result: 3.3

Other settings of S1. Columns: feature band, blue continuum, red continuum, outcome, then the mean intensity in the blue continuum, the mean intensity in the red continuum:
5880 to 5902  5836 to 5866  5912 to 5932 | 2.2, 47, 44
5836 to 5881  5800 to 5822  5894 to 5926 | -2.8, 48.3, 43.8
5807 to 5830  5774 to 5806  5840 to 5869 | -1.5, 46.8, 48.5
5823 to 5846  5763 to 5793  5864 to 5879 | 0.5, 44.1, 51.7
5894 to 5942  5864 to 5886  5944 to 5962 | 4.0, 50.4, 46.7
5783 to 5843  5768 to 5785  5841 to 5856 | -2.5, 45.4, 46.3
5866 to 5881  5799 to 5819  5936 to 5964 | -1.8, 48.2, 45.9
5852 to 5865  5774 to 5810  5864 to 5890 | 0.6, 46.7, 49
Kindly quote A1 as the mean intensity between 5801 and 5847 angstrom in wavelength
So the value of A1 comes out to 48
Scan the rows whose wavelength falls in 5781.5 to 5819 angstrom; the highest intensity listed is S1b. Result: 66.68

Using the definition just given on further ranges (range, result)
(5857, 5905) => 66.8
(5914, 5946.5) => 50.56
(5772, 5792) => 51.01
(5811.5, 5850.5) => 61.18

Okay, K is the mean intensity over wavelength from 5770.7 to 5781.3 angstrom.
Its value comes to 44.2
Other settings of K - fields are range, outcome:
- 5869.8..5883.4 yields 49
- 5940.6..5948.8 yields 43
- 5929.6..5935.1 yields 46.6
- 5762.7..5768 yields 45.8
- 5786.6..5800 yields 47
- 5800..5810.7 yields 47.5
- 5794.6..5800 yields 56.6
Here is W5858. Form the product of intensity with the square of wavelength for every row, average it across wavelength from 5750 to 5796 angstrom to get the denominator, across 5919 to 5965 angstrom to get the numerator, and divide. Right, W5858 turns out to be 1.1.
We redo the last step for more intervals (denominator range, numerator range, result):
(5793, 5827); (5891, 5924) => 0.89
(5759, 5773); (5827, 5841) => 1.03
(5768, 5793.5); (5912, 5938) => 1.07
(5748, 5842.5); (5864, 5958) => 1.01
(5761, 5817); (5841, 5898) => 1.02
